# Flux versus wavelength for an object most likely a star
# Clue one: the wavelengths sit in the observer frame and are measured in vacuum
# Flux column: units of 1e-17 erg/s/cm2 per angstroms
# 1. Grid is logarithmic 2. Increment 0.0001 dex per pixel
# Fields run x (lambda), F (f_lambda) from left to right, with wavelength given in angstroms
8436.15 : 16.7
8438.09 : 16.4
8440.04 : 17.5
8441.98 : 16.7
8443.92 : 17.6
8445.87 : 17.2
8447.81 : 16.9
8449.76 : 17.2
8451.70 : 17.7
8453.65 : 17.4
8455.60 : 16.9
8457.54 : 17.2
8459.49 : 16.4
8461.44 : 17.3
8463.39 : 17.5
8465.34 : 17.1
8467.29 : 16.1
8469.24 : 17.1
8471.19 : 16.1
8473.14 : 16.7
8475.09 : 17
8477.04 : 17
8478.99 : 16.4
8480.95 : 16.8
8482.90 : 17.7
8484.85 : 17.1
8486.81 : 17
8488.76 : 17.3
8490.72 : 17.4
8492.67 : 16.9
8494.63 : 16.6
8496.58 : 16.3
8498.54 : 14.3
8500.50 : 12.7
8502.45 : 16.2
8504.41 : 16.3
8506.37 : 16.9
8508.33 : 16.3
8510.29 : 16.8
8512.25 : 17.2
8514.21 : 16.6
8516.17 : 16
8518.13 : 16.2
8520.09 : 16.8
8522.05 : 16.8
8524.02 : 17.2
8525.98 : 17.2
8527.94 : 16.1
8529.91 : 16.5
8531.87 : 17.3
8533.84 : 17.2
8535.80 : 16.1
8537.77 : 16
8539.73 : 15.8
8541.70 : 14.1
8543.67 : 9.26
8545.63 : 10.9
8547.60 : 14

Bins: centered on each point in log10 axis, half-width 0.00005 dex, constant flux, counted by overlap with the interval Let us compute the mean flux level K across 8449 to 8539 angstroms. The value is 16.7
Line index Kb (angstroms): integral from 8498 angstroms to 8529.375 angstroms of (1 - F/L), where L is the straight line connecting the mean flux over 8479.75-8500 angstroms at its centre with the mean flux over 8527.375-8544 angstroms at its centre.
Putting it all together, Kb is -0.3 angstroms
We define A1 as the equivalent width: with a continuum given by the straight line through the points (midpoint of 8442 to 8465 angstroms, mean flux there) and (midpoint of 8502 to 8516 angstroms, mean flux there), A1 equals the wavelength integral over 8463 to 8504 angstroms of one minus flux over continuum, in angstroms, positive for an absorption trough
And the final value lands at 0.8 angstroms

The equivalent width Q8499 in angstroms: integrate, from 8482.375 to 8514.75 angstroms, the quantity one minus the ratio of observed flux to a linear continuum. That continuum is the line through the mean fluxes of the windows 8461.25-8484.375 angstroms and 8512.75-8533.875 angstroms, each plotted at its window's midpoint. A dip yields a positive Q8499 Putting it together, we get 0.7 angstroms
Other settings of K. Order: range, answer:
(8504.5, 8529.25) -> 16.7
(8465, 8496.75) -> 16.9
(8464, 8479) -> 16.7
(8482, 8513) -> 16.4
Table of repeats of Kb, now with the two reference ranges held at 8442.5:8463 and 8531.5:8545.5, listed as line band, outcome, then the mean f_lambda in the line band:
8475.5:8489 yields -0.6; 17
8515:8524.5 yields -0.8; 16.6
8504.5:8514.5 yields -0.7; 16.7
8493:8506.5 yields 0.2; 15.6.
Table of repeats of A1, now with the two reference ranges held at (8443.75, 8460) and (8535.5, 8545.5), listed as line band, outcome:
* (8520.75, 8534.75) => -2.5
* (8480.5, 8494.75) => -1.2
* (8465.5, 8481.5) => -0.3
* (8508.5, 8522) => -1.7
